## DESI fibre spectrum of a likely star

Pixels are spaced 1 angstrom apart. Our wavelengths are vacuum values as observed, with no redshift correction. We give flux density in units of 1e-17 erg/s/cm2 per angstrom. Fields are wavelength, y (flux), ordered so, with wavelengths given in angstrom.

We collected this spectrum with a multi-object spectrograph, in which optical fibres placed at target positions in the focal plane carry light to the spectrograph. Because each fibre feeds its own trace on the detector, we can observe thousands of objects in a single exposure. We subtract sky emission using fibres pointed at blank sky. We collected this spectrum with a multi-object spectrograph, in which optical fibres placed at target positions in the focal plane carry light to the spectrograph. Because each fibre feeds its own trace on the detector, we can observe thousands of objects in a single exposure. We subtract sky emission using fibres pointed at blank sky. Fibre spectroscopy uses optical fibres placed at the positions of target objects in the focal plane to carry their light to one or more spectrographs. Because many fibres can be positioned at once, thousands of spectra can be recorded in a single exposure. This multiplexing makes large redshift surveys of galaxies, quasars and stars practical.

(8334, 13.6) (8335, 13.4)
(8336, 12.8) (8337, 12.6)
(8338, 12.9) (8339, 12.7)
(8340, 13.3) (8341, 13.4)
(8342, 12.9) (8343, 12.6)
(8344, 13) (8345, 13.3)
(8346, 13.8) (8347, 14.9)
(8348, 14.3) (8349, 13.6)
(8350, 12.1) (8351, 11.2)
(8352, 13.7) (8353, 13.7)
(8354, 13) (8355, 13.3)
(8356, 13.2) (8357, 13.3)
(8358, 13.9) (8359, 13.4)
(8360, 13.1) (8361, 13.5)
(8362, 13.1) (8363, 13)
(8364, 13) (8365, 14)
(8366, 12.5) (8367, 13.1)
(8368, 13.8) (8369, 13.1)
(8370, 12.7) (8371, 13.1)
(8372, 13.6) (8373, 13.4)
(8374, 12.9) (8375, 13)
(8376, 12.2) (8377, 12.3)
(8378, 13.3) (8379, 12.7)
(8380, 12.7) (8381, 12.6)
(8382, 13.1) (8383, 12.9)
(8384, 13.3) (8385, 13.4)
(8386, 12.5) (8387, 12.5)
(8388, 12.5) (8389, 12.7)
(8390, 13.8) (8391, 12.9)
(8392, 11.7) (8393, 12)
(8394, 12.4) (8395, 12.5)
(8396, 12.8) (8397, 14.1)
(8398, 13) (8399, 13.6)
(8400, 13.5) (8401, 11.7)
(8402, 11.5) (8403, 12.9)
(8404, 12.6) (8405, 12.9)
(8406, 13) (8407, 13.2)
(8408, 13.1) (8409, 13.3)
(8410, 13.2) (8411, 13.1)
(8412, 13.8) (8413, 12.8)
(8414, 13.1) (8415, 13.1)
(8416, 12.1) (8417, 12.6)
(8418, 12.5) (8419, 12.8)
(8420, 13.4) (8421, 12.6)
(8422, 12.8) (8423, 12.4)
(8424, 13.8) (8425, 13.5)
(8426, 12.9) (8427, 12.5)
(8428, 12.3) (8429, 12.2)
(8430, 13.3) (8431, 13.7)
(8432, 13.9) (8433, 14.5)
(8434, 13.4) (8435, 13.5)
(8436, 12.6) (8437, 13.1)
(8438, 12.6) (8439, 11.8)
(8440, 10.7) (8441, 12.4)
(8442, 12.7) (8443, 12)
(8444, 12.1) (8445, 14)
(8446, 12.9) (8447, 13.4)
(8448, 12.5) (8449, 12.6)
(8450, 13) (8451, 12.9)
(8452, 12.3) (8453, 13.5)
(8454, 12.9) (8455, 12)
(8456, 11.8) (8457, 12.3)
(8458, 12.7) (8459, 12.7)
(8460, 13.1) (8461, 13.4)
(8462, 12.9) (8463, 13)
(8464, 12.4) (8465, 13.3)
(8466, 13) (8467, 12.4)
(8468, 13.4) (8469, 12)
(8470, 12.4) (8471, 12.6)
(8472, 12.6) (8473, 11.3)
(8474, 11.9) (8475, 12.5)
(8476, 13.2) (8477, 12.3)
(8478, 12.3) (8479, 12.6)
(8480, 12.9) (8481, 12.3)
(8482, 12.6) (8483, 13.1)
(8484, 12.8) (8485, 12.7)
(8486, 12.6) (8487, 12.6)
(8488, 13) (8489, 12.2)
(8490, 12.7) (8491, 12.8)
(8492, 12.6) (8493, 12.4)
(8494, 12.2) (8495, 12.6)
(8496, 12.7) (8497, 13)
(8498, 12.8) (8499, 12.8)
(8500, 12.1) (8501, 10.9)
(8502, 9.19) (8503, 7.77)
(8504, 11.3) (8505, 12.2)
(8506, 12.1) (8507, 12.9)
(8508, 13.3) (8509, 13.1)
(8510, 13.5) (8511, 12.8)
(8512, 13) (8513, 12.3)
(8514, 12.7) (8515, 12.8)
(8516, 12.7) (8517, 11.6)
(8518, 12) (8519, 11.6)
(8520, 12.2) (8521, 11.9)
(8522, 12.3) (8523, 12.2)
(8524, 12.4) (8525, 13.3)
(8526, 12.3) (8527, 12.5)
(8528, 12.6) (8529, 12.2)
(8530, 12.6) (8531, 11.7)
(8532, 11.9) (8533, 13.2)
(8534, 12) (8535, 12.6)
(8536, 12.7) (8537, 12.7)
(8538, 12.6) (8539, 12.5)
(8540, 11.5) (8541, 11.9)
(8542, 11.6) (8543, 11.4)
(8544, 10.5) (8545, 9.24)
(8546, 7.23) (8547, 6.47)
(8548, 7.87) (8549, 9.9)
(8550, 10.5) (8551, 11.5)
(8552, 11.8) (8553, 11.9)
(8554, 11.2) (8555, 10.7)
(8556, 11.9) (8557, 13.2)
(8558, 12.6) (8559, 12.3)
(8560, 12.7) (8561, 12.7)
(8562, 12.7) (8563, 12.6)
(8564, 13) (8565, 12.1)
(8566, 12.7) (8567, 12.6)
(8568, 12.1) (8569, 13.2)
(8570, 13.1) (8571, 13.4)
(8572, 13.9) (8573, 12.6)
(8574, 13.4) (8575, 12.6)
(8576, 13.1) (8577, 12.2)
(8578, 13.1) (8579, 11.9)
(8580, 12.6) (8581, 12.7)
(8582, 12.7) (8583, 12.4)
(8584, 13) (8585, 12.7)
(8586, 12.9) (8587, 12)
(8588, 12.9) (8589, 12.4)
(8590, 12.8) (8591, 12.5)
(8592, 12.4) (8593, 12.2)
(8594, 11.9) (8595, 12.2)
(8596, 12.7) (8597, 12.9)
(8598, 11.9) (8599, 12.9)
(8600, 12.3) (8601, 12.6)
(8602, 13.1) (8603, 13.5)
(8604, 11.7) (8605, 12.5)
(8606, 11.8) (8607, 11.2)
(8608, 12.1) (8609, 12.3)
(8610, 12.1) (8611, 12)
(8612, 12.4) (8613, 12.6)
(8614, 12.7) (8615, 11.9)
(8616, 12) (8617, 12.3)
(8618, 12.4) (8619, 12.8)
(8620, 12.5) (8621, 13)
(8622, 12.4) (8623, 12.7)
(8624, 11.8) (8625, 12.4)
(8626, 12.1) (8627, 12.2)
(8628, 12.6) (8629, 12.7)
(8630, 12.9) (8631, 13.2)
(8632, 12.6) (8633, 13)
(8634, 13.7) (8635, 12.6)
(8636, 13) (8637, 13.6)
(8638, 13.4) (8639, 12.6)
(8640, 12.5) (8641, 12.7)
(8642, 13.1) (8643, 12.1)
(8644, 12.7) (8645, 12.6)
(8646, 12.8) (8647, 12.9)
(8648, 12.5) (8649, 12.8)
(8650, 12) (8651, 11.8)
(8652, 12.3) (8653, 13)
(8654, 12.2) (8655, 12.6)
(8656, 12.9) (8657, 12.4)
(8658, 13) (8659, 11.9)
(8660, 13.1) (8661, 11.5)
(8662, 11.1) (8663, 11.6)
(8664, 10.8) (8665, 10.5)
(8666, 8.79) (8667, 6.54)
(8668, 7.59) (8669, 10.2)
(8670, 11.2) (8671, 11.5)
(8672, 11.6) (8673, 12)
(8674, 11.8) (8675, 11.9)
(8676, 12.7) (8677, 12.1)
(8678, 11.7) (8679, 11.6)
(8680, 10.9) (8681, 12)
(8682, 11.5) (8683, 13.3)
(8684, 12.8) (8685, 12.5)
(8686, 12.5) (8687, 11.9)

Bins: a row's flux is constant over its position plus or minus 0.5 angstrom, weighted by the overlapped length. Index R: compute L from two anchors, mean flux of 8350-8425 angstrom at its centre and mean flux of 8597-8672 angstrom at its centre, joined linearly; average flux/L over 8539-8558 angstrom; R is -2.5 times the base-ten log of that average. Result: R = 0.17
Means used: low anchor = 13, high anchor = 12.2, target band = 10.7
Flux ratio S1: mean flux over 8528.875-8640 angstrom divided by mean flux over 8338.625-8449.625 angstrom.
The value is 0.94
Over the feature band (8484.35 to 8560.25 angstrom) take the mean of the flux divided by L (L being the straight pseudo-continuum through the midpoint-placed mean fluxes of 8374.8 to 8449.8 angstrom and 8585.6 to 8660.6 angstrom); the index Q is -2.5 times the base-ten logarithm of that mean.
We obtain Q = 0.067 mag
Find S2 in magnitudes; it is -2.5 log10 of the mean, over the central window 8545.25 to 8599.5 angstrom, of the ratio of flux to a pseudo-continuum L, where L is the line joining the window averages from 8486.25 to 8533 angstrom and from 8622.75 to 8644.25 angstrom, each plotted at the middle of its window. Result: 0.03 mag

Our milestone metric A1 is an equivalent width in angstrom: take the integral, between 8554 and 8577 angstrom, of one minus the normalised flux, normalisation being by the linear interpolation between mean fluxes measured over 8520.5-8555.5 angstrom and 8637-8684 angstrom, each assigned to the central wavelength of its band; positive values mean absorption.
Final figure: -2.17 angstrom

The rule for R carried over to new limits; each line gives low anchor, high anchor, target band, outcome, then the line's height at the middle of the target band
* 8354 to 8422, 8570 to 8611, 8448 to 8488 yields 0.013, 12.8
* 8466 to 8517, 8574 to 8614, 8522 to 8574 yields 0.047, 12.4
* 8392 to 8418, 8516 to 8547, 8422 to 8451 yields -0.023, 12.6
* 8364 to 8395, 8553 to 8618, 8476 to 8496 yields 0.006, 12.7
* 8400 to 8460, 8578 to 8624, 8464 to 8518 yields 0.024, 12.7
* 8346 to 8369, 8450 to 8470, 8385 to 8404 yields 0.033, 13.1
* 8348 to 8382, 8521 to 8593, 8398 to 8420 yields -0.003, 12.9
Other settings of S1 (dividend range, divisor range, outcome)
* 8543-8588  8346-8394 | 0.92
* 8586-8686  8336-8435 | 0.94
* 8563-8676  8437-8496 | 0.98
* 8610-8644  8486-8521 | 1.03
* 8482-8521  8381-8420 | 0.96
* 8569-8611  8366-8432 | 0.97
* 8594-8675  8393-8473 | 0.95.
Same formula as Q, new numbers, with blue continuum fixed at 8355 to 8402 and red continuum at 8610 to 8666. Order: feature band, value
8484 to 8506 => 0.06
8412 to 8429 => 0.00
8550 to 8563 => 0.05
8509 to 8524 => 0.02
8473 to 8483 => 0.02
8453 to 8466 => 0.00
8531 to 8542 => 0.03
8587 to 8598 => 0.01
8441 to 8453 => 0.00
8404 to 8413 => -0.02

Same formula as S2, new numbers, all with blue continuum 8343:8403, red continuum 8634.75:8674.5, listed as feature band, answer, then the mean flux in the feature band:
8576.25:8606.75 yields -0.03 mag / 12.5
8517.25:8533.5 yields 0.01 mag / 12.3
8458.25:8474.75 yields 0.00 mag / 12.6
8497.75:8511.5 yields 0.05 mag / 11.9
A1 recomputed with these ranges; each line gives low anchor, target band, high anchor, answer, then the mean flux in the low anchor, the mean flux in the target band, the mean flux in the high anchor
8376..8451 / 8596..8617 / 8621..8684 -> -0.2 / 12.8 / 12.3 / 12.1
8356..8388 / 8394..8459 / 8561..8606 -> 0.5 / 13.1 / 12.8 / 12.6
